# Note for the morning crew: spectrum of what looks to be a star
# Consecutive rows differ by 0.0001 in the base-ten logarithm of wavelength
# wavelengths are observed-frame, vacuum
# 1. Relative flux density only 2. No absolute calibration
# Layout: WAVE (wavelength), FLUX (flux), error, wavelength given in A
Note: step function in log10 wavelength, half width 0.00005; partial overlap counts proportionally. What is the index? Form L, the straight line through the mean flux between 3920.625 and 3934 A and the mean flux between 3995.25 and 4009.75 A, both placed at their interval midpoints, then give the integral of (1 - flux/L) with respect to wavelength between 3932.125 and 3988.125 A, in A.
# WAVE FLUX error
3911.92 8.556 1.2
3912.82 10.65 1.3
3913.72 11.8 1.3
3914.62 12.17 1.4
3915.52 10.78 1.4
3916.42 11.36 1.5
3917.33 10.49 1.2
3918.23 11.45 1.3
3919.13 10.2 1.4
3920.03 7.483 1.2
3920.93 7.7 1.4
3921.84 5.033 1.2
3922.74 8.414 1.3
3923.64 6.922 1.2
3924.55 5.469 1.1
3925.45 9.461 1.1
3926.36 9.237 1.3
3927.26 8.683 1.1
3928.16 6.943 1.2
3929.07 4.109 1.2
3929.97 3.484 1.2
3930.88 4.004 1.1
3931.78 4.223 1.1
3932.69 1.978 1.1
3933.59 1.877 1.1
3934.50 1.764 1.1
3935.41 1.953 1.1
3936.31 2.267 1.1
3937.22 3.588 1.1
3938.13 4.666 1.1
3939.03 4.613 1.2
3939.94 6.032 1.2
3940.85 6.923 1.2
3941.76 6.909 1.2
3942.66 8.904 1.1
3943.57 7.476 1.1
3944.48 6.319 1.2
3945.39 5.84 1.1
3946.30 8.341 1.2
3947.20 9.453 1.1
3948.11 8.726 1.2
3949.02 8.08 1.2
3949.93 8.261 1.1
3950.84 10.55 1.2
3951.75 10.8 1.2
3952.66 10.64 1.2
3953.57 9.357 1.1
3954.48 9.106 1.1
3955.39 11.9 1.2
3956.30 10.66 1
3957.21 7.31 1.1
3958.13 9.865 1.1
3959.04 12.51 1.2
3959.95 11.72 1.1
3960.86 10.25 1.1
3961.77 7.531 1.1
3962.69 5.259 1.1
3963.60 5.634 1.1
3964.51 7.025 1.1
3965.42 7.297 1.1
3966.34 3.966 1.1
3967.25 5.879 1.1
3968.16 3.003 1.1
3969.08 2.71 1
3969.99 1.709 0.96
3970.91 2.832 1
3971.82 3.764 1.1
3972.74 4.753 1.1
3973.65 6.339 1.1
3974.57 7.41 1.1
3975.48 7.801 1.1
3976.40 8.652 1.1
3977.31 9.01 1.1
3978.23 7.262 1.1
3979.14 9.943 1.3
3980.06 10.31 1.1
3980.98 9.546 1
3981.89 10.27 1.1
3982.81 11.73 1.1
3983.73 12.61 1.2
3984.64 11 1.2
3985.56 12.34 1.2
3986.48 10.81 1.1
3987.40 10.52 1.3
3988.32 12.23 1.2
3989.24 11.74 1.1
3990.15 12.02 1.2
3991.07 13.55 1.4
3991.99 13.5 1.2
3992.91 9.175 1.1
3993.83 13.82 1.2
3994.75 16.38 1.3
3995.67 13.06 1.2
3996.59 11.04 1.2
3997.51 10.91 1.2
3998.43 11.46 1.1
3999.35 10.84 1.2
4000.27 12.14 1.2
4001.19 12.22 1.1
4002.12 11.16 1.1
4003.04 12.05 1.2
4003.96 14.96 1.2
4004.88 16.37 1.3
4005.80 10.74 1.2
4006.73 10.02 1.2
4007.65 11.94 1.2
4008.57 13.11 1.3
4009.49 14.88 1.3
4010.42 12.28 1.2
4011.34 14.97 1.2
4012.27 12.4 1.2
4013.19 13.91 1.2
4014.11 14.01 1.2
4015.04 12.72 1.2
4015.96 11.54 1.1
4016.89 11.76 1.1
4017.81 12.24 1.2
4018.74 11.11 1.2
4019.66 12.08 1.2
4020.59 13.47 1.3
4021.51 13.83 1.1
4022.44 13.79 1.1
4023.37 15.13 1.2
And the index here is 7.7 A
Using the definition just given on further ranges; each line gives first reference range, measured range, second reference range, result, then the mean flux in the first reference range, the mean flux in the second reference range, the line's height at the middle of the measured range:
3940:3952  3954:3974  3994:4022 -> 5.1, 8.08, 12.7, 9.42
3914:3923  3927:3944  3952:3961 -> 8.9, 9.58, 10.3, 9.92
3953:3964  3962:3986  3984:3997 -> 8.1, 9.29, 12.2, 10.7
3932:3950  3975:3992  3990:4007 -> 0.0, 5.63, 12.4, 10.6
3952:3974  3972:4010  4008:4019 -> -2.7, 7.16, 12.9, 10.4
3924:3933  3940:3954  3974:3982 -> -2.8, 5.83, 8.82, 6.95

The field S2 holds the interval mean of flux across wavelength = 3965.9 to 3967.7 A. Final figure 4.94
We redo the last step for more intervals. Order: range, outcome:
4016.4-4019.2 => 11.7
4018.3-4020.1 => 11.6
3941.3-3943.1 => 7.92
